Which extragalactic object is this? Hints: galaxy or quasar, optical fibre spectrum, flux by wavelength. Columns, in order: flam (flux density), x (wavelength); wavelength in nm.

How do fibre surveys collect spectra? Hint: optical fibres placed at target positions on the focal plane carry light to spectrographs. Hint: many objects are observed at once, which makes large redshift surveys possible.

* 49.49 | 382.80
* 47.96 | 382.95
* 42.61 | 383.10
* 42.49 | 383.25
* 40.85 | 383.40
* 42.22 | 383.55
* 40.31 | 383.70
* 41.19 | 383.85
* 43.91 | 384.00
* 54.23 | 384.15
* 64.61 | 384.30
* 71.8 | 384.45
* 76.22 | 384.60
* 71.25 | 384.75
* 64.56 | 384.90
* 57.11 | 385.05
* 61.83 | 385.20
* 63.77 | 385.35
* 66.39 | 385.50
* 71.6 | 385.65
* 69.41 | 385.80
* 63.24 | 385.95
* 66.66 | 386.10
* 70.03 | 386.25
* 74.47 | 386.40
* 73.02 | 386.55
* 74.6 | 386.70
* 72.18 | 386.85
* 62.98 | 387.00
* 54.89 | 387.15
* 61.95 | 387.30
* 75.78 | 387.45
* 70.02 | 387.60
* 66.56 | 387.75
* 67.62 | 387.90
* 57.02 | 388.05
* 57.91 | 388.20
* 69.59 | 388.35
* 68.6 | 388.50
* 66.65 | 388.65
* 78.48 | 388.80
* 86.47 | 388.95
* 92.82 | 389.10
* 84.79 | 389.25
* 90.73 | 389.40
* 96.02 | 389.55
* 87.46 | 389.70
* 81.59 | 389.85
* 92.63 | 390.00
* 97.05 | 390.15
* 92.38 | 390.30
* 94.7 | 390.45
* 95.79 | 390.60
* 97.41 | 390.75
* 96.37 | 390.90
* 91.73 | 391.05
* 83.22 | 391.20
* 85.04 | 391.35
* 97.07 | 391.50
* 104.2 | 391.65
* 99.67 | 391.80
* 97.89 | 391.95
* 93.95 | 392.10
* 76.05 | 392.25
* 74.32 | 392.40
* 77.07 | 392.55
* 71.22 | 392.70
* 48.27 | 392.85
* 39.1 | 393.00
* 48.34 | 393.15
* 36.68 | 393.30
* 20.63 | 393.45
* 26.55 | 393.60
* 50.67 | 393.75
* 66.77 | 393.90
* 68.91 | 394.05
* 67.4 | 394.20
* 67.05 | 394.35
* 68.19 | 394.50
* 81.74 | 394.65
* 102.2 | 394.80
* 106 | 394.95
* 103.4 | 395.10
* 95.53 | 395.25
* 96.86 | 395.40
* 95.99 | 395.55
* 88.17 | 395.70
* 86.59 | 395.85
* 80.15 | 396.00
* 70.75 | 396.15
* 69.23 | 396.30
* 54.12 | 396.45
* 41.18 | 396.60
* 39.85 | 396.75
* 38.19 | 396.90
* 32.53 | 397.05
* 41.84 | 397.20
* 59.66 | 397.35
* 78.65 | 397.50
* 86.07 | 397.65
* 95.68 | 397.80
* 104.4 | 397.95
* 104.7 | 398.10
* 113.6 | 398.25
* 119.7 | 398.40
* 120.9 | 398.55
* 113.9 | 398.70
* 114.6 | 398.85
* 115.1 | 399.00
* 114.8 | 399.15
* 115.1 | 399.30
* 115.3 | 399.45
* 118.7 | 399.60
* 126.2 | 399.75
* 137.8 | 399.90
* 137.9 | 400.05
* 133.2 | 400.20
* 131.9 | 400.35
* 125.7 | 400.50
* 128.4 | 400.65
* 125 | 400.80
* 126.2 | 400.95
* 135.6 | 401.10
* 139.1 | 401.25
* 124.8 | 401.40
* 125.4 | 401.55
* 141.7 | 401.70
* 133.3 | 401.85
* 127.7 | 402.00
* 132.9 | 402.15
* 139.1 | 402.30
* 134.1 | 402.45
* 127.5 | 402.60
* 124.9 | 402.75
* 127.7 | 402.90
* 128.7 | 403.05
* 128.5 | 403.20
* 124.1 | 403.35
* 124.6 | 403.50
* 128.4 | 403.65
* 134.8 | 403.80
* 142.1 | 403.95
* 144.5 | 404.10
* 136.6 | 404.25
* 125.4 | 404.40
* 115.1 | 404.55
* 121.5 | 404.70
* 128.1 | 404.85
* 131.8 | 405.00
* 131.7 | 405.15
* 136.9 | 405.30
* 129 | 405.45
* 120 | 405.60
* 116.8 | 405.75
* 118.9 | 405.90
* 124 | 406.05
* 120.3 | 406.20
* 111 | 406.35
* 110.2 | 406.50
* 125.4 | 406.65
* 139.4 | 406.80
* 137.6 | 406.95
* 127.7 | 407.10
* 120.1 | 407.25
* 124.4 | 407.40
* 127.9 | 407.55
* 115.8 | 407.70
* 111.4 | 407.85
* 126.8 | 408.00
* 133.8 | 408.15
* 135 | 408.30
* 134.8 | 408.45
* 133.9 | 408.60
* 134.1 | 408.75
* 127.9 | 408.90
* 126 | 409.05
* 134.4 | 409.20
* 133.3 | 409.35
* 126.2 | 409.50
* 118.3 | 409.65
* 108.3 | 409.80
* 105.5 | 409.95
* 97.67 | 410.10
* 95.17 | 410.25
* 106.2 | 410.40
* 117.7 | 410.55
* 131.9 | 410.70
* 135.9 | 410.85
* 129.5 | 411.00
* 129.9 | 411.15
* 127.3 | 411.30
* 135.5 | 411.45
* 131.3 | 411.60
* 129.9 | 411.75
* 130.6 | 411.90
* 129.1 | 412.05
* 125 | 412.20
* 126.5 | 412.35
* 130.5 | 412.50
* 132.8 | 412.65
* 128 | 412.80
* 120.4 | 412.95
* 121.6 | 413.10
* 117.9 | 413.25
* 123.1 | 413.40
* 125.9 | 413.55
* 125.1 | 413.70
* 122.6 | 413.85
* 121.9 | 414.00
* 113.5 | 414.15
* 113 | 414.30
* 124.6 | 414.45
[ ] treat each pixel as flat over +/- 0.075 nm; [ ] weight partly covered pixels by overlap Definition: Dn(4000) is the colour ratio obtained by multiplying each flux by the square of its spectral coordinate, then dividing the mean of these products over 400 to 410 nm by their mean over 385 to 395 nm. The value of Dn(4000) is 1.9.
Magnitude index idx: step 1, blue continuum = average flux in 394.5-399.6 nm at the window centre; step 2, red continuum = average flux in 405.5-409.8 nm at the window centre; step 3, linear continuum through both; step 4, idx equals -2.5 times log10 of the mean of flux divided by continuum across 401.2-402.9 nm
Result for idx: -0.24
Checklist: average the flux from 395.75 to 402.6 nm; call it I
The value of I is 106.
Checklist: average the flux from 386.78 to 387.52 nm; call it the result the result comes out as 65.4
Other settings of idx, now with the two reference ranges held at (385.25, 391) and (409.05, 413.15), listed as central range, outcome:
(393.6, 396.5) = 0.154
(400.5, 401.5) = -0.248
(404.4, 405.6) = -0.145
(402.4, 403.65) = -0.188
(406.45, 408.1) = -0.079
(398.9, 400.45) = -0.234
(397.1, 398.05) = 0.237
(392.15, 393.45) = 0.439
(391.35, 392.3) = -0.126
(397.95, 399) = -0.165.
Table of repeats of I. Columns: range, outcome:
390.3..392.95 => 87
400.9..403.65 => 130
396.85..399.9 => 98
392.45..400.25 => 82.6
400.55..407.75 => 128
